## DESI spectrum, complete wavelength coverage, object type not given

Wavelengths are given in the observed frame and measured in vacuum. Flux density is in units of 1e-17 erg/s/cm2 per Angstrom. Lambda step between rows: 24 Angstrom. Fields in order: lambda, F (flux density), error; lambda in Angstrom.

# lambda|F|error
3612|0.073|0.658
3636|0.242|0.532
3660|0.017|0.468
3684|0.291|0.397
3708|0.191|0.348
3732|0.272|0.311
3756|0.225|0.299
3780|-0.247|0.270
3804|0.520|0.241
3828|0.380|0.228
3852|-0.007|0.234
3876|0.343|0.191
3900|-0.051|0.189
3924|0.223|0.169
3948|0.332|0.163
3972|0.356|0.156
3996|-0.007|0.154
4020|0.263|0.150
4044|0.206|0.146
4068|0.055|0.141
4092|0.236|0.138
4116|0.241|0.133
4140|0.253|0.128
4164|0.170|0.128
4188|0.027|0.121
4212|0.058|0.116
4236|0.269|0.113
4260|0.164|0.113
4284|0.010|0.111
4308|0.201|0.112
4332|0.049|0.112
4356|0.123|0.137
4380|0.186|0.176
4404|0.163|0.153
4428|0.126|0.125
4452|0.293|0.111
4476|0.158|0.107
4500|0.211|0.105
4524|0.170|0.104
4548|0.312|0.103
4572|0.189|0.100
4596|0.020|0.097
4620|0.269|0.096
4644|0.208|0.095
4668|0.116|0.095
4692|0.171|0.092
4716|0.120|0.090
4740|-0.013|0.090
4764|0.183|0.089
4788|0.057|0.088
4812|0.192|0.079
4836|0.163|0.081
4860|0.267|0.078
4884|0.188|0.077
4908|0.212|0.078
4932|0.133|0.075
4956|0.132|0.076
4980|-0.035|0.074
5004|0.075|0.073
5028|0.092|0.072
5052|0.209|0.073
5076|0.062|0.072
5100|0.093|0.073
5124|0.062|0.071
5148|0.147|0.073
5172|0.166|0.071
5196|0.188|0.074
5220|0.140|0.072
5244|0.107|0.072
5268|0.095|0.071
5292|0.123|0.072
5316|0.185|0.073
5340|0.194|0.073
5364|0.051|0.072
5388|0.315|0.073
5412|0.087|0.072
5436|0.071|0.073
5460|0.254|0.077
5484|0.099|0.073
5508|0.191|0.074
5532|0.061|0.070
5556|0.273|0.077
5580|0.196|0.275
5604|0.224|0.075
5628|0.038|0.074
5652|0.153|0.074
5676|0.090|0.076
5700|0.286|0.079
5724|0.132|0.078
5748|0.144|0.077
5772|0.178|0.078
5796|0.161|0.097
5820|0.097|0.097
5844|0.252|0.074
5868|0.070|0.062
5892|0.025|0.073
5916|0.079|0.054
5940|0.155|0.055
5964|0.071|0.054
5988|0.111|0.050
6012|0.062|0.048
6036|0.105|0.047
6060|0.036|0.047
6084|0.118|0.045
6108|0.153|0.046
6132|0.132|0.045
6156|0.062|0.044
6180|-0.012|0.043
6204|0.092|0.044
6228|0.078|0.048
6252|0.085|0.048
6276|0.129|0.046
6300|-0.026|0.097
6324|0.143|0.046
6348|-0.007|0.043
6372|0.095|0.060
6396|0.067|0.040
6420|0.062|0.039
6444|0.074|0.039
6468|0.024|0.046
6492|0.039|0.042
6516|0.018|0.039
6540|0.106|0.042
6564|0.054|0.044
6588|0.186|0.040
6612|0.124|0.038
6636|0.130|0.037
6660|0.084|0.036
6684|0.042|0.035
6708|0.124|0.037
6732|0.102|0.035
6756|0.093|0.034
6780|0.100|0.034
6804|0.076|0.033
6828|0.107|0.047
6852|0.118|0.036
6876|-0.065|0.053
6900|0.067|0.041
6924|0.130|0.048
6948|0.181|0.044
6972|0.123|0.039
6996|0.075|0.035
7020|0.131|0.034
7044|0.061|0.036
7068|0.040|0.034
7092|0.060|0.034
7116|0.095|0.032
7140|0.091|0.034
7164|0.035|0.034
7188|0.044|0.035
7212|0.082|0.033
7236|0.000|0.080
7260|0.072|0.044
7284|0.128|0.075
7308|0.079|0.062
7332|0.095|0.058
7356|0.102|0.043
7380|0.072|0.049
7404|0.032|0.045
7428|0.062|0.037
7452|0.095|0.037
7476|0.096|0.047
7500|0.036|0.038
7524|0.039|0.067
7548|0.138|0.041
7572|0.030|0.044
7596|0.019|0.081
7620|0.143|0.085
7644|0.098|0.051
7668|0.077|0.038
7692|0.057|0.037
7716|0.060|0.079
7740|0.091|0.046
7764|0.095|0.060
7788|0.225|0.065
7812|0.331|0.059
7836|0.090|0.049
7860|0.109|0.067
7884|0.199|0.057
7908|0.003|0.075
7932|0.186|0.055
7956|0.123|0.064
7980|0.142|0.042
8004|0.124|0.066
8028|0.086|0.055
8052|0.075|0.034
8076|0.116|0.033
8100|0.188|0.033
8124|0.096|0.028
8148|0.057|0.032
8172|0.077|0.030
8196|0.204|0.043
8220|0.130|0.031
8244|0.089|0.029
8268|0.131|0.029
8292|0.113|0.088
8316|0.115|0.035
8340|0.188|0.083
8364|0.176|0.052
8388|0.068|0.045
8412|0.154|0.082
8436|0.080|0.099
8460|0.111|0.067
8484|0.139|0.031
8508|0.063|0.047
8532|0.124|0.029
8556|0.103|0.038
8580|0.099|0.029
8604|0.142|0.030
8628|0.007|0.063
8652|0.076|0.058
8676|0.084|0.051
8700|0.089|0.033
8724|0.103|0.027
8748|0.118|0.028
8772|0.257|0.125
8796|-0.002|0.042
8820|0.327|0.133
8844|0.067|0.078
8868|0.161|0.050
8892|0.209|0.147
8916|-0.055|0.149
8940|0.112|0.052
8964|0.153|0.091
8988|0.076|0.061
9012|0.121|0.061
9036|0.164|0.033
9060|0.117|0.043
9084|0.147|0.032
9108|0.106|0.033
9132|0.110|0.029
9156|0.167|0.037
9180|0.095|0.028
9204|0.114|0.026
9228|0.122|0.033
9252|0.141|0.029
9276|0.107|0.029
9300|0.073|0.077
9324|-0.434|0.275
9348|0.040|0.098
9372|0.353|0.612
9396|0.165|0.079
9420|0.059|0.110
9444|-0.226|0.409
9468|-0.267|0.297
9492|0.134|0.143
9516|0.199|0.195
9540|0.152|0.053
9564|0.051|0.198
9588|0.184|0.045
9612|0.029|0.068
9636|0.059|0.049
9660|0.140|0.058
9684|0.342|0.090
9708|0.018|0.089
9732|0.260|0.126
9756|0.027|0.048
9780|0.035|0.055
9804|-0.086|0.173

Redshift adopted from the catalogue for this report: 1.093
